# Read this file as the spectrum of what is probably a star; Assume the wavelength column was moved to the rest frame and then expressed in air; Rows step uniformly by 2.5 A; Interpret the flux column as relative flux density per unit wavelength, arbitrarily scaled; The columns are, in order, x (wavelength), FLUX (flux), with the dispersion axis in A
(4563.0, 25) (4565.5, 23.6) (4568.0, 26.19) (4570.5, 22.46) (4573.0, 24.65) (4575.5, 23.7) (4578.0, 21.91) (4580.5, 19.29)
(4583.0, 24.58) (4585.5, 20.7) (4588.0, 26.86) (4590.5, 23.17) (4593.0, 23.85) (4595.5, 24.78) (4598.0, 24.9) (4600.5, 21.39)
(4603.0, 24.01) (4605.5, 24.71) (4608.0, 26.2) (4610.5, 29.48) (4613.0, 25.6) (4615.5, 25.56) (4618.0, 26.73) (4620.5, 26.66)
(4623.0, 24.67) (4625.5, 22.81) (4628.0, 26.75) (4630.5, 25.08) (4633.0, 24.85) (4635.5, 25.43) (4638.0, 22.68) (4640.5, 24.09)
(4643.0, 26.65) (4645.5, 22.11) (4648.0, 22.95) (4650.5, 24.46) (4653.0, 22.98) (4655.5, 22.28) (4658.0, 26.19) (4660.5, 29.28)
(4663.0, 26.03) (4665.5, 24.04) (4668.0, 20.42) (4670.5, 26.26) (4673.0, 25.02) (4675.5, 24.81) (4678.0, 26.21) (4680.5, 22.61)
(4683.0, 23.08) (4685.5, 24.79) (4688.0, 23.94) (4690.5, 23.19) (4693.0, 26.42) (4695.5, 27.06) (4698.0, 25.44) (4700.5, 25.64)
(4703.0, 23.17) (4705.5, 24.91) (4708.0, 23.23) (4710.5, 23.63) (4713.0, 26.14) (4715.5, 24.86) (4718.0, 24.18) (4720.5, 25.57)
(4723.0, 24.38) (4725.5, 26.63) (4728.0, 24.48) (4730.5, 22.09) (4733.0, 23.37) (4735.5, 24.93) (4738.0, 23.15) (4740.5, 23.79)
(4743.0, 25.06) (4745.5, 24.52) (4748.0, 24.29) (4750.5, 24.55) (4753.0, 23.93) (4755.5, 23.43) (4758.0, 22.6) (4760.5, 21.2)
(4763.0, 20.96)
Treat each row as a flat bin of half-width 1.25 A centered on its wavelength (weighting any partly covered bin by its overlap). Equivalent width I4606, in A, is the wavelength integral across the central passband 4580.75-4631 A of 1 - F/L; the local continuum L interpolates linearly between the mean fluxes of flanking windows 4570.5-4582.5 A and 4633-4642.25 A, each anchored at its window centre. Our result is -3.0 A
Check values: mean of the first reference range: 22.5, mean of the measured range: 24.8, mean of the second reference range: 24.3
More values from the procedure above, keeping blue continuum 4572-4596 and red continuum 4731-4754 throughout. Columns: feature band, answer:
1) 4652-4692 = -1.2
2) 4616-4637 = -1.6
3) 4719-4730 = -0.5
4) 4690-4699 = -0.7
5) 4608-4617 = -1.3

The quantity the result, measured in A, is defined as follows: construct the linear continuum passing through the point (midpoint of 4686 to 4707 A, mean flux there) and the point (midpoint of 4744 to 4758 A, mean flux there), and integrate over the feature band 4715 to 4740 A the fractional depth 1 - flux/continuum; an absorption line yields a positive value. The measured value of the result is 0.09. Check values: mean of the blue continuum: 24.9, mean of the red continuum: 24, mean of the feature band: 24.3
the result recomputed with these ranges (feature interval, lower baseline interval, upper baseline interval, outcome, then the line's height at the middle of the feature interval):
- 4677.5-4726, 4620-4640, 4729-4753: -0.9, 24.3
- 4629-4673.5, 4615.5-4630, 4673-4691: 0.7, 24.9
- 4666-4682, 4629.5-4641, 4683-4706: 0.3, 24.7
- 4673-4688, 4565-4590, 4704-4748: -0.2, 24.1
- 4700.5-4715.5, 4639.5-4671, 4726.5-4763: -0.3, 23.9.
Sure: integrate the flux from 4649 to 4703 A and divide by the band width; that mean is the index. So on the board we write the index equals 24.7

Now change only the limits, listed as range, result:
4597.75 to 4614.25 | 25.2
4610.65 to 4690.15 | 24.7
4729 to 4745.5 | 23.8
